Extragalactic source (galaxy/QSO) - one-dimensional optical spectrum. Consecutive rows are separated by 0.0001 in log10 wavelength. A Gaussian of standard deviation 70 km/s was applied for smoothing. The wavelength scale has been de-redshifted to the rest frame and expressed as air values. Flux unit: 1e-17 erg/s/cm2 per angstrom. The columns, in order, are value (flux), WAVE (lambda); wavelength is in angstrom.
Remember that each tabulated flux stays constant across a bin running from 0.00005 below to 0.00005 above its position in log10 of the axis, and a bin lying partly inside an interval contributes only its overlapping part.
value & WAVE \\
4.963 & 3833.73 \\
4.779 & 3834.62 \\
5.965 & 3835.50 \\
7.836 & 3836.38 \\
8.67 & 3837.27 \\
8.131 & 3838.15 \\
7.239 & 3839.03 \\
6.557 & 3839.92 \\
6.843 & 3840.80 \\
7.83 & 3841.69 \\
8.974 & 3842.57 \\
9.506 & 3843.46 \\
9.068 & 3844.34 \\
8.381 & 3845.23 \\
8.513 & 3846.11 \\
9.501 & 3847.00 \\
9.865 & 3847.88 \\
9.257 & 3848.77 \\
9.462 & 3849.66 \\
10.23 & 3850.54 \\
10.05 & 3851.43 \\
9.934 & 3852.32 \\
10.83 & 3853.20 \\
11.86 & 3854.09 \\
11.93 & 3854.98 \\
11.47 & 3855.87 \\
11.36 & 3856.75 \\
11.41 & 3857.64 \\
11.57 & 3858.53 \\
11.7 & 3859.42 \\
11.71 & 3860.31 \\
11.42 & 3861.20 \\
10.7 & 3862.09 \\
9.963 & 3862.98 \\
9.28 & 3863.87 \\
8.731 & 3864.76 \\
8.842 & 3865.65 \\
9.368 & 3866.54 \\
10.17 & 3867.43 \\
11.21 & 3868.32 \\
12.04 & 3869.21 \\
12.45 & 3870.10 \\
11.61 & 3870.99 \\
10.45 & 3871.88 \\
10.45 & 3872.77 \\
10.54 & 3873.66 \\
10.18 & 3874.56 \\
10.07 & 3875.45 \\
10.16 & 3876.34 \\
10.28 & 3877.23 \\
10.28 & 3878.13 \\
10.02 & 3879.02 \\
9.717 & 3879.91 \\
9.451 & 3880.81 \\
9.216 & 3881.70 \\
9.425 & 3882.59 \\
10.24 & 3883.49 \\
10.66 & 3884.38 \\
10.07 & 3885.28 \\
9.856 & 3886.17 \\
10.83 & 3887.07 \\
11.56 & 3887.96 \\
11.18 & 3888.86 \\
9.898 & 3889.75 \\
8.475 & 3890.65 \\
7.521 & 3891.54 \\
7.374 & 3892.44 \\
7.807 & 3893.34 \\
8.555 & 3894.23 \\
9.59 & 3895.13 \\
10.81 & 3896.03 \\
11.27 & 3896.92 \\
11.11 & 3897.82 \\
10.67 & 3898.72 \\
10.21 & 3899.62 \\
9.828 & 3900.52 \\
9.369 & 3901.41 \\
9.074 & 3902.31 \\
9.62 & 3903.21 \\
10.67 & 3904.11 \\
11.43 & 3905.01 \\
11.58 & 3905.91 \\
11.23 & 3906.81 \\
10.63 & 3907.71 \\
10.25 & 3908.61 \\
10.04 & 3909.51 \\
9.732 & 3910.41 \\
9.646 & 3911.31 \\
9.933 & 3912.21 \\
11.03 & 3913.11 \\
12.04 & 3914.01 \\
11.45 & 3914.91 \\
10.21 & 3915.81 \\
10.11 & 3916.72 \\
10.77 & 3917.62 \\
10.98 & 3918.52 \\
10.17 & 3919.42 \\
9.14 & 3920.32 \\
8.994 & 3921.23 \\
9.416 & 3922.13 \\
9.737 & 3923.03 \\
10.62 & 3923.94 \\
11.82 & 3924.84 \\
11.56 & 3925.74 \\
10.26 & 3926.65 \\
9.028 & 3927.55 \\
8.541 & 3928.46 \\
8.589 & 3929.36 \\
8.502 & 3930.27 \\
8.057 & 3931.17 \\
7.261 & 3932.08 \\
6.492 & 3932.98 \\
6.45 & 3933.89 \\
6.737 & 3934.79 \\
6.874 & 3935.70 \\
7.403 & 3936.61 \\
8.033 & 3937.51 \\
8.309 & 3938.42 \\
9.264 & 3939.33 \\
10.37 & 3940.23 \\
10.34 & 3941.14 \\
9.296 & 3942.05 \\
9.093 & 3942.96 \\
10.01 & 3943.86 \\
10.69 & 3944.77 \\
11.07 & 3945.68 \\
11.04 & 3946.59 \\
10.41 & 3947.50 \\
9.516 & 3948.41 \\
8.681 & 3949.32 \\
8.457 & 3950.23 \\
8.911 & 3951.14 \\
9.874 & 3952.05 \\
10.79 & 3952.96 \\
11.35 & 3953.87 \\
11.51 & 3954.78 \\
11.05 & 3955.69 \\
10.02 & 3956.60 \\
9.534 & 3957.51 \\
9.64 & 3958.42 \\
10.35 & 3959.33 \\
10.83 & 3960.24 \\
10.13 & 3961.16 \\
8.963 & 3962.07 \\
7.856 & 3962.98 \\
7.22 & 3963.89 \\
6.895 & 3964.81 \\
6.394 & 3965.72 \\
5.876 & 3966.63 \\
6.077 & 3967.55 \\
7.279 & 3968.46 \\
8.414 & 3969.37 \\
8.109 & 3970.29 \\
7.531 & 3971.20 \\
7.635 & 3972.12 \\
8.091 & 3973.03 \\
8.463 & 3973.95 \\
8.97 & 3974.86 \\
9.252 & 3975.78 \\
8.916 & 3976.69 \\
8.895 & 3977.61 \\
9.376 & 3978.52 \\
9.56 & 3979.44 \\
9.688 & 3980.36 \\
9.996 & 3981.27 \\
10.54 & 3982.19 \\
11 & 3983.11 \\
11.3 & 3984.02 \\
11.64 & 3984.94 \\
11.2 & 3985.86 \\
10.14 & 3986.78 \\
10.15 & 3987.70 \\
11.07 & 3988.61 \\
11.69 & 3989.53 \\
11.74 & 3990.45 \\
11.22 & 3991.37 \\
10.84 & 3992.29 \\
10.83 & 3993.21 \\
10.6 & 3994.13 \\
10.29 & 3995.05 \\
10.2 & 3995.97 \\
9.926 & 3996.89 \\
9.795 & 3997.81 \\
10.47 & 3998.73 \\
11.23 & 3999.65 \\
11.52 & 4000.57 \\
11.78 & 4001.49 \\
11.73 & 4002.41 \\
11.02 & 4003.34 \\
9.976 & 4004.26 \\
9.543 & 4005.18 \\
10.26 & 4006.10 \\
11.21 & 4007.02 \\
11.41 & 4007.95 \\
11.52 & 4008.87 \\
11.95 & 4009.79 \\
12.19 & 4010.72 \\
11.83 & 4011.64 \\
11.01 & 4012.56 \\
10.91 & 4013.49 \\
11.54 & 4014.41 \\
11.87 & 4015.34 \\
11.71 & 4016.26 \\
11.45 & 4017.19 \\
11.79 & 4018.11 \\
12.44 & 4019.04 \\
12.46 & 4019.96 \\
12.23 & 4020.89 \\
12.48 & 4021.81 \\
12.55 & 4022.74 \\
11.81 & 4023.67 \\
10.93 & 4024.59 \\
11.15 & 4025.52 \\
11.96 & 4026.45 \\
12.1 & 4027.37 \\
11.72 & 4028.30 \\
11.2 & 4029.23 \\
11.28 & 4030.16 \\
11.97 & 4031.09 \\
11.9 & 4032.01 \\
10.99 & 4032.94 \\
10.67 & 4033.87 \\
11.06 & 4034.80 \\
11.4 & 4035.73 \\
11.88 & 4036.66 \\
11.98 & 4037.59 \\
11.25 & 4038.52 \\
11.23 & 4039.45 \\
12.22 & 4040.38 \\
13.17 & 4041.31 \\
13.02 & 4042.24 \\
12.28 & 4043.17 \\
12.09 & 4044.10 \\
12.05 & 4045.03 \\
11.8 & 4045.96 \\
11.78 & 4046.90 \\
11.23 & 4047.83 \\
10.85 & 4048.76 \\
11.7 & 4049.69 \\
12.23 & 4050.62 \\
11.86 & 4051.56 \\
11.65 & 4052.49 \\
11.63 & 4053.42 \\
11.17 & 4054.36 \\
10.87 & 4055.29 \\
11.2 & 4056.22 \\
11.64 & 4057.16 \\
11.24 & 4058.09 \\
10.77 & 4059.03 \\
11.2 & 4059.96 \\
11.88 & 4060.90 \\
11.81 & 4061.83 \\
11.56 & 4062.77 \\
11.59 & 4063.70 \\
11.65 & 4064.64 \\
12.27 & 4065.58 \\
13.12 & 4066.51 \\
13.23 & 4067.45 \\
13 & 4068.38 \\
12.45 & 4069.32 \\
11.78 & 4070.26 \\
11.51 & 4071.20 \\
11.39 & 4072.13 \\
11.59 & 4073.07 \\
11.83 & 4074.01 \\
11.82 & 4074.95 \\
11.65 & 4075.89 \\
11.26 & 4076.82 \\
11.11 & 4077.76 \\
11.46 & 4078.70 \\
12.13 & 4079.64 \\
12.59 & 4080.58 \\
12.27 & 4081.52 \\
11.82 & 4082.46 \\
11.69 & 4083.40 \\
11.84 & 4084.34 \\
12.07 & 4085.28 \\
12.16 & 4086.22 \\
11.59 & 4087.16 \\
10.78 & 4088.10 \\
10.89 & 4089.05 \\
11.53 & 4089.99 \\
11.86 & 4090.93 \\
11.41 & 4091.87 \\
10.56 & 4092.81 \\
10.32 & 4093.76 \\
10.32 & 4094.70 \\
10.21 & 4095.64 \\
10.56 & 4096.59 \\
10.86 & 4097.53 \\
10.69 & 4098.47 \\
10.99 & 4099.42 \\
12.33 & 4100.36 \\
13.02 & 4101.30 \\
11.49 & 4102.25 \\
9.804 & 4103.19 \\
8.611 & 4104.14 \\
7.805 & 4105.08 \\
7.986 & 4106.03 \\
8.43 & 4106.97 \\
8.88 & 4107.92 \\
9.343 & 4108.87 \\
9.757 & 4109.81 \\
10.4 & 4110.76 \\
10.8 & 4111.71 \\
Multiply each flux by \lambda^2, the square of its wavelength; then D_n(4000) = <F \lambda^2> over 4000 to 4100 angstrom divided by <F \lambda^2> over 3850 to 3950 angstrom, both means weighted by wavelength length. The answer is 1.3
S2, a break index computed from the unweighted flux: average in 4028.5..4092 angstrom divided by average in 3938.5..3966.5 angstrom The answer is 1.2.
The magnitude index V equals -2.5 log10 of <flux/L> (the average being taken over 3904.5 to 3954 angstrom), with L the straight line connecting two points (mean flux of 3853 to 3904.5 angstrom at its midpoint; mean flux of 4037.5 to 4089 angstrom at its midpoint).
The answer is 0.11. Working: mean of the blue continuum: 10.3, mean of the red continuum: 11.8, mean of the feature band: 9.66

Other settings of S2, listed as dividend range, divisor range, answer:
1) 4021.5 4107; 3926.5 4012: 1.19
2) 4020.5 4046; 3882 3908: 1.18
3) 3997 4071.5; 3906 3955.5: 1.20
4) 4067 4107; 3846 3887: 1.08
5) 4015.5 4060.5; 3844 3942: 1.18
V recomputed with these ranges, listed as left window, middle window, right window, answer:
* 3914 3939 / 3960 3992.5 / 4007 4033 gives 0.145 mag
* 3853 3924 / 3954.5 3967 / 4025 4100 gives 0.201 mag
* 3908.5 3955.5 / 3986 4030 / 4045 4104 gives -0.062 mag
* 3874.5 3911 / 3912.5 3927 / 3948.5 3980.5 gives -0.102 mag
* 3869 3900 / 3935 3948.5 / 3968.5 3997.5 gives 0.064 mag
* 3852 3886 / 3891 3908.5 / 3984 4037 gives 0.084 mag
